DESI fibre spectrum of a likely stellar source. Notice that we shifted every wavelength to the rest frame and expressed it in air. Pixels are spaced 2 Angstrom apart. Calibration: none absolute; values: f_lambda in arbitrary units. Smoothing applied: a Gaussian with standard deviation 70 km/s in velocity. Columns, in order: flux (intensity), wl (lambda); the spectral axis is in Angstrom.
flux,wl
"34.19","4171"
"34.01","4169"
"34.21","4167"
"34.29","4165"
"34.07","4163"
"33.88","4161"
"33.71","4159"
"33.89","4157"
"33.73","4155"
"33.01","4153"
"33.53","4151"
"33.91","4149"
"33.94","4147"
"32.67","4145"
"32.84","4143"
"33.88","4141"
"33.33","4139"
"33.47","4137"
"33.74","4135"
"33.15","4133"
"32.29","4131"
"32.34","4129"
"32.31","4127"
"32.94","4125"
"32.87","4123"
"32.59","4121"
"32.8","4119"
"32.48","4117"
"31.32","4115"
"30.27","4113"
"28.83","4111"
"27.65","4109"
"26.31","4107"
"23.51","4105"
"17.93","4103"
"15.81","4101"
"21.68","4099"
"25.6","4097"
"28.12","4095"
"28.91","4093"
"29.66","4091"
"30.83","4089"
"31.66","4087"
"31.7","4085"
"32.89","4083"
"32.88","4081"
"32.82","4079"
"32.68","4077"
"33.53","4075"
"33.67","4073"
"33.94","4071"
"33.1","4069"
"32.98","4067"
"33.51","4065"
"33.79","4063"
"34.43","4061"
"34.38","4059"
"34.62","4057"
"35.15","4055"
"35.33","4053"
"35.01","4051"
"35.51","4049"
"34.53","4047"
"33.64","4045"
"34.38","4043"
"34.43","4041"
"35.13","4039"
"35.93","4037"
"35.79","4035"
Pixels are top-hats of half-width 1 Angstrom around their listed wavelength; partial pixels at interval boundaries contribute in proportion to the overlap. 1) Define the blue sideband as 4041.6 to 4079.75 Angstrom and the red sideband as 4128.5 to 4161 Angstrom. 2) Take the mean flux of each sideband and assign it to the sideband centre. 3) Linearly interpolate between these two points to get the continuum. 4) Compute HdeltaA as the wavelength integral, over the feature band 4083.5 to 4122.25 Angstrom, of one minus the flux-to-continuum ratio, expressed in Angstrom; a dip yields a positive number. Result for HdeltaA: 6.7 Angstrom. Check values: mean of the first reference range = 34.1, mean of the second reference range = 33.4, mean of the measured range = 27.9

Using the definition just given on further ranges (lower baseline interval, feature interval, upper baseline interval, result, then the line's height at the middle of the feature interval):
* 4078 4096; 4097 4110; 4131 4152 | 3.8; 31.8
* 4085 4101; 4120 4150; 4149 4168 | -1.5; 31.6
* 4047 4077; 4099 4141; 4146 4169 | 5.3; 34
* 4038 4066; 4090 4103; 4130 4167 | 3.7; 34.1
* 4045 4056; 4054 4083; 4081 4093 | -0.4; 33.1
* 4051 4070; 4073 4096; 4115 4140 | 1.5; 33.7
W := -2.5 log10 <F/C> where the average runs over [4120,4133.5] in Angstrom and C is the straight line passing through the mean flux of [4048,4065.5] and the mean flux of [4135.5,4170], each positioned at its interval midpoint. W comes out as 0.043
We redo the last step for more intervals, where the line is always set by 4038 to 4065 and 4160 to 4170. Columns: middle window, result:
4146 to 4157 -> 0.02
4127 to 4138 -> 0.04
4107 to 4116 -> 0.18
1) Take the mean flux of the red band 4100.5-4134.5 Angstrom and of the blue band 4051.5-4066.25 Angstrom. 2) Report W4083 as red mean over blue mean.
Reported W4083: 0.9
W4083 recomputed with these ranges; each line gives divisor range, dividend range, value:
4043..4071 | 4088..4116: 0.76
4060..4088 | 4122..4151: 1.00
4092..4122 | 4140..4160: 1.24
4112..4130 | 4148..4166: 1.05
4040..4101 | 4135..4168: 1.04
